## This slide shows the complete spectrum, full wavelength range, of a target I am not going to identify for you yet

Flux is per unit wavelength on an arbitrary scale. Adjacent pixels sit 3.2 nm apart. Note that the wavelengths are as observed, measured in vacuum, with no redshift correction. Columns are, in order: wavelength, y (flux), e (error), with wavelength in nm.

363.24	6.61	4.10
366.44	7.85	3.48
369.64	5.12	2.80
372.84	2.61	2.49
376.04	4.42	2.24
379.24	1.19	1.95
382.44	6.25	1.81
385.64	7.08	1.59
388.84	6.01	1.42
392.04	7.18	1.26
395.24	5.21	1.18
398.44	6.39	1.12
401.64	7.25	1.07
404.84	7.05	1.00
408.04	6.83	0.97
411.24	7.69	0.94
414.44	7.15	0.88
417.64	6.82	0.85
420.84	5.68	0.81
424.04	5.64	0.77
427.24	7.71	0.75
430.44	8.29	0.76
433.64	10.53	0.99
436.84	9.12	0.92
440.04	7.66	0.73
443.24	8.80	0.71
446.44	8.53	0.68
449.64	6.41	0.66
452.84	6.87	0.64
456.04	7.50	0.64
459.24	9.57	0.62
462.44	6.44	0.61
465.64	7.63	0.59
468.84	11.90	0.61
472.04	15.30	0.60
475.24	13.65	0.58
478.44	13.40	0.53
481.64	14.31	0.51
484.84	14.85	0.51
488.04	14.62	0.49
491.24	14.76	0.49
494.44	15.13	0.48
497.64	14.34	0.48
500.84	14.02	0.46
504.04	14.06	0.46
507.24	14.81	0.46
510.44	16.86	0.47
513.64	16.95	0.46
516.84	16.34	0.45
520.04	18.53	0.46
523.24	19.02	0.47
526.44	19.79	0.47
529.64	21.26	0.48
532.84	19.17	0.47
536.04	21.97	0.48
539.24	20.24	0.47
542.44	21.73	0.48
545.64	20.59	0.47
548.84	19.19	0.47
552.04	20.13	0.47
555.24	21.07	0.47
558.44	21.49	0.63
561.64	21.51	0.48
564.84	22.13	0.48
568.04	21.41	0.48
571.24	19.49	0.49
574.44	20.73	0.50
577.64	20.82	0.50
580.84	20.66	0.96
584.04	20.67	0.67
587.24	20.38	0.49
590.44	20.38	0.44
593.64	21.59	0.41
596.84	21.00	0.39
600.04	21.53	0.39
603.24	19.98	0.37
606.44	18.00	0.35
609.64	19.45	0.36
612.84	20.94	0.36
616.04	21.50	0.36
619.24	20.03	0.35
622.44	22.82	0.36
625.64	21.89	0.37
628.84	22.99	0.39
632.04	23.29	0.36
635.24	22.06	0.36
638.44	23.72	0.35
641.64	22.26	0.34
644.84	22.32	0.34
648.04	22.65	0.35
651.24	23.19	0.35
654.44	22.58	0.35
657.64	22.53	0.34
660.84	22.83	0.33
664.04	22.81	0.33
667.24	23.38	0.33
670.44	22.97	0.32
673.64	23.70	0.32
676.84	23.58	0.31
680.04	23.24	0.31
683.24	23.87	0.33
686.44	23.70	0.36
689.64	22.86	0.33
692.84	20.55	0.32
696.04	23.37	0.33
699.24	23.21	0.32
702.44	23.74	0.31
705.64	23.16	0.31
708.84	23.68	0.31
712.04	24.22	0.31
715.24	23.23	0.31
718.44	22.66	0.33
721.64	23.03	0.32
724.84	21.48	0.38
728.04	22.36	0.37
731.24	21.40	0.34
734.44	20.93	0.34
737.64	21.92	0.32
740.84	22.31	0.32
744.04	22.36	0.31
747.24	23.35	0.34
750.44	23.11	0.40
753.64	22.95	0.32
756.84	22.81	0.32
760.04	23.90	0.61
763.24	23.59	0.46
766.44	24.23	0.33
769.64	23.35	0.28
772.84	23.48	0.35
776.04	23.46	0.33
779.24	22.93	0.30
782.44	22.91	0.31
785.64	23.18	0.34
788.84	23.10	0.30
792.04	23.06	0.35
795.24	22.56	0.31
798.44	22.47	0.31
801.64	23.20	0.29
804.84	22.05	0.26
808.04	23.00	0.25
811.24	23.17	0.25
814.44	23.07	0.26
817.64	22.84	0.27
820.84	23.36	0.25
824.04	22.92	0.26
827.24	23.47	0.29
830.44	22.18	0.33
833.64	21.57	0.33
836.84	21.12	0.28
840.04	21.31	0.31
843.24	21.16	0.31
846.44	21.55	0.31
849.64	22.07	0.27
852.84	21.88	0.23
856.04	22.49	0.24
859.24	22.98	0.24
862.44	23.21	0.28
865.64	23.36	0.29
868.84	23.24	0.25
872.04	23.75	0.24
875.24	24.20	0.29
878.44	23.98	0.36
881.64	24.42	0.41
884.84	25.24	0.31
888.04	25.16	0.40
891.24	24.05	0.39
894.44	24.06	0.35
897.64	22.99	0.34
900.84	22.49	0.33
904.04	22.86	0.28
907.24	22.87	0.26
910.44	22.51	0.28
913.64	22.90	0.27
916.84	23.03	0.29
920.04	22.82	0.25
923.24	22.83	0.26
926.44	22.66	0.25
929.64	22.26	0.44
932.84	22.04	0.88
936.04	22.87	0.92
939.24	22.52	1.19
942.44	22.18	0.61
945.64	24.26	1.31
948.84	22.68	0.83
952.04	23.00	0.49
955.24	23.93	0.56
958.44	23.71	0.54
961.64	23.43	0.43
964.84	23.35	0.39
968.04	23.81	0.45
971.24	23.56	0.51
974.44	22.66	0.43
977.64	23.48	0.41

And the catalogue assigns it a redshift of 0.17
